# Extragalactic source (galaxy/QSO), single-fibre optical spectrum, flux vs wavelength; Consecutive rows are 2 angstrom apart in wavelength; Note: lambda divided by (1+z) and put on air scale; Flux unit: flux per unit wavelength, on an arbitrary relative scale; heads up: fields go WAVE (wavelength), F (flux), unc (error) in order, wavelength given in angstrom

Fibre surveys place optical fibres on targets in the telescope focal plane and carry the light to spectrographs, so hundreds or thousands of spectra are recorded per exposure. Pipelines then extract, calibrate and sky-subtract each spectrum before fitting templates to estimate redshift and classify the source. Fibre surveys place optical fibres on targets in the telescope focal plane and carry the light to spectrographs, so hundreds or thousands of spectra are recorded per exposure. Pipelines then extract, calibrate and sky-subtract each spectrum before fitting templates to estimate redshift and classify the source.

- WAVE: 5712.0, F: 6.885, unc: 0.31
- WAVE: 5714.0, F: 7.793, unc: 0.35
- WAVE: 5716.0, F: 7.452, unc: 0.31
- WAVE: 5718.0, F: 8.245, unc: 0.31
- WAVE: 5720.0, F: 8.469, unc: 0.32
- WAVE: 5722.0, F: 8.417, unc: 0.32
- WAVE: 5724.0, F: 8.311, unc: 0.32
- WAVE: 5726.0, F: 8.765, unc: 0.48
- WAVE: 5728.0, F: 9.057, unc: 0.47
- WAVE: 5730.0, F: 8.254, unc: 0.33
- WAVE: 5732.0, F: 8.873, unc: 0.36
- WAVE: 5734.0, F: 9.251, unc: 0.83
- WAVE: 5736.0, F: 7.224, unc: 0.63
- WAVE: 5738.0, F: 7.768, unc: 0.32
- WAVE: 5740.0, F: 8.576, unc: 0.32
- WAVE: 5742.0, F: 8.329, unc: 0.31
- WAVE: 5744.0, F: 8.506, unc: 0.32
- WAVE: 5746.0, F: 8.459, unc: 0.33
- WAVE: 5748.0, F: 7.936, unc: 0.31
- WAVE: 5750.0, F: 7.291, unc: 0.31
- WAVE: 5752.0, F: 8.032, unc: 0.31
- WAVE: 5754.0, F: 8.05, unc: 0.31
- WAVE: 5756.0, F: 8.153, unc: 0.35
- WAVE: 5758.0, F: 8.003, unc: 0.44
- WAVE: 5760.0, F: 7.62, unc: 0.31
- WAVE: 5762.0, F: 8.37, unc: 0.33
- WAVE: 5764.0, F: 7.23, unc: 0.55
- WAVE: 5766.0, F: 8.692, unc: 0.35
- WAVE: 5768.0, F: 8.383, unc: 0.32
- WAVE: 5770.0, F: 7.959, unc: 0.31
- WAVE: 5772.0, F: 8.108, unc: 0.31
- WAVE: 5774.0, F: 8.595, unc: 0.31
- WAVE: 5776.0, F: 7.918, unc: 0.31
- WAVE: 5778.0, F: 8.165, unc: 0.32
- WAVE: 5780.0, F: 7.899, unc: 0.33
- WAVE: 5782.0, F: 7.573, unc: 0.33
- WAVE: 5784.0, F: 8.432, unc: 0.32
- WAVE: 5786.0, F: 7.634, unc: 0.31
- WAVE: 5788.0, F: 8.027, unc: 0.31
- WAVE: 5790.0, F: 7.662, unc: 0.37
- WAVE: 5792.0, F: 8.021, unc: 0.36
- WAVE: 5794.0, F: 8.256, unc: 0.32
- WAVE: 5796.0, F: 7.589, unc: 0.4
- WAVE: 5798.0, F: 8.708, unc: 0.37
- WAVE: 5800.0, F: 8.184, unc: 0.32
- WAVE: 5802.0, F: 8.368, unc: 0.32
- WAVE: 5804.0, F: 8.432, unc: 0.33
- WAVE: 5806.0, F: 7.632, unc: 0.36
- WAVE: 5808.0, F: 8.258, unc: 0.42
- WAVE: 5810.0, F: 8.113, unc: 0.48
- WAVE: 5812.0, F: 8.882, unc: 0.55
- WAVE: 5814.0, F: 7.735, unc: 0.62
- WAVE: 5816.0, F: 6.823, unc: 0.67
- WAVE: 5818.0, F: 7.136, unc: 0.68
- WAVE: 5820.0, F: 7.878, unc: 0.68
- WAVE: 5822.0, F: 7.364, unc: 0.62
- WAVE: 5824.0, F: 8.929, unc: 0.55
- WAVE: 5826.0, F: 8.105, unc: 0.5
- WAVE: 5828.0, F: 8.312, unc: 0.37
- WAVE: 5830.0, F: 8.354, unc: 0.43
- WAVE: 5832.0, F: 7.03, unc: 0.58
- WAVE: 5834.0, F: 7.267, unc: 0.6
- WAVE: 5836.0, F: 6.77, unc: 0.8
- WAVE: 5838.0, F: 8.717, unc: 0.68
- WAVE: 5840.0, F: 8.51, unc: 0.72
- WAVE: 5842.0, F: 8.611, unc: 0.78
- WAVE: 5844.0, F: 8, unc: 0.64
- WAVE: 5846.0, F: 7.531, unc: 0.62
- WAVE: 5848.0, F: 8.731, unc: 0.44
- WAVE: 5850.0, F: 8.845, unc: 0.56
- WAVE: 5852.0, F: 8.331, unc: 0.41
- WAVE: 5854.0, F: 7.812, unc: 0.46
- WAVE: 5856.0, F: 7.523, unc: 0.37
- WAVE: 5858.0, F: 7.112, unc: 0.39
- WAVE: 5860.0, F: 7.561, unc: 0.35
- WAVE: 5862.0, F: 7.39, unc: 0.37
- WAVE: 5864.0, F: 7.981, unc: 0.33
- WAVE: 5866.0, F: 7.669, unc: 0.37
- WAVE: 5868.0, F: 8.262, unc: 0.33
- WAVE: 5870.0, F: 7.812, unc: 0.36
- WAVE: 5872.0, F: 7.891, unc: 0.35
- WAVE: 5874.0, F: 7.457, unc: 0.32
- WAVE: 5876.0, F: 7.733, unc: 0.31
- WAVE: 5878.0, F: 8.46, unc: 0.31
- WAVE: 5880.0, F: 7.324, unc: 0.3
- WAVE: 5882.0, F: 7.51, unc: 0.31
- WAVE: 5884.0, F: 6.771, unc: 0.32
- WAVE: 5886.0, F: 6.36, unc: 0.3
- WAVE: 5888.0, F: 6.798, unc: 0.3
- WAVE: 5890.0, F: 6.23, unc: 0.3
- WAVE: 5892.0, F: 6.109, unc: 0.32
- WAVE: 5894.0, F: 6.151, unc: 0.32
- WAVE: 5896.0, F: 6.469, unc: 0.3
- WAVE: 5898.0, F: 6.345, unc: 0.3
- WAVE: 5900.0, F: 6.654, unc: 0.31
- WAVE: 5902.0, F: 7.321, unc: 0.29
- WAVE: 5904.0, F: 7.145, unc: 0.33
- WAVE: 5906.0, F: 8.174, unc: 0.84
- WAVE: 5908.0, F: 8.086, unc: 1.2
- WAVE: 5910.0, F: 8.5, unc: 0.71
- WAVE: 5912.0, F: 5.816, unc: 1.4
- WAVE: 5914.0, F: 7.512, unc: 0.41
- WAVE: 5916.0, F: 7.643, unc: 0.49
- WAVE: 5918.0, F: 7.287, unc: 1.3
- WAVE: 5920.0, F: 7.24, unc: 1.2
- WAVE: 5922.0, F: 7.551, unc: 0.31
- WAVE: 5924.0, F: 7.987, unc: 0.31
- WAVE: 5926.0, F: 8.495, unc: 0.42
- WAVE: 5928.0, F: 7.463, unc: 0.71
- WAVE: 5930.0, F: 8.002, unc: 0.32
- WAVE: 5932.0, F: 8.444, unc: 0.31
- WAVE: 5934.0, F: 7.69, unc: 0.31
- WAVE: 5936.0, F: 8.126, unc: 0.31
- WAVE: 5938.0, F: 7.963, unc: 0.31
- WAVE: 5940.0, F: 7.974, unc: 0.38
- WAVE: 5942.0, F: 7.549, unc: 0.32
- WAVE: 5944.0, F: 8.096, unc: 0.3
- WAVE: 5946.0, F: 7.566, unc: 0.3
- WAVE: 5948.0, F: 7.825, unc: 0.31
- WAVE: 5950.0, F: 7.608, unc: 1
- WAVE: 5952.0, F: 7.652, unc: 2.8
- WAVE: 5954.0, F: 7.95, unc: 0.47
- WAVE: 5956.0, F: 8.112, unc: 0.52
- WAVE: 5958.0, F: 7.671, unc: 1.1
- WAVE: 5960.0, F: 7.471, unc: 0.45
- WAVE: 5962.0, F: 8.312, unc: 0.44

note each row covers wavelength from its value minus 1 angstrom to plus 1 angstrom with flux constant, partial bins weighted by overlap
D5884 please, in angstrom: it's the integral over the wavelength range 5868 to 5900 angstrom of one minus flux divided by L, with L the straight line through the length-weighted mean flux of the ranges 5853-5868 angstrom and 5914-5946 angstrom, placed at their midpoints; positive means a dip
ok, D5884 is 2.6 angstrom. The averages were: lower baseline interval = 7.62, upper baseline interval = 7.82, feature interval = 7.05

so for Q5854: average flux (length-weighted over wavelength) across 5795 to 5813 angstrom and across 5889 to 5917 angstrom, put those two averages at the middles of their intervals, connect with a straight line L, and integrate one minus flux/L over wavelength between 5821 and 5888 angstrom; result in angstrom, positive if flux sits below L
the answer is -1.7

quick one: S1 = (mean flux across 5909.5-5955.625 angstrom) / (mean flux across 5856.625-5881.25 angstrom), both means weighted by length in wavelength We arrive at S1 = 1.00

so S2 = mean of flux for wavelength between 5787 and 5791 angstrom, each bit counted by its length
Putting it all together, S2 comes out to 7.84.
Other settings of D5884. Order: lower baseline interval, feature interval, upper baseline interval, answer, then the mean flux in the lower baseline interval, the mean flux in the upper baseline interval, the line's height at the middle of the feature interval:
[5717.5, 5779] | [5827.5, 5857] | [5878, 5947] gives -1.1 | 8.23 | 7.38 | 7.74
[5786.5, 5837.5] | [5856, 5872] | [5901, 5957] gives 0.3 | 7.92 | 7.74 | 7.84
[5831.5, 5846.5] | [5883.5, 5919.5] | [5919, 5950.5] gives 4.0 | 7.84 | 7.85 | 7.85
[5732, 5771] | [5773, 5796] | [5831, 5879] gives 0.1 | 8.12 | 7.88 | 8.04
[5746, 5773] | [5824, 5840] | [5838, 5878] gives 0.1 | 8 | 7.97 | 7.98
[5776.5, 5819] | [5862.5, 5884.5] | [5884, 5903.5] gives -2.9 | 7.98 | 6.52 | 6.83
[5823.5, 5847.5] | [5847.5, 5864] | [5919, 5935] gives 0.2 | 8.01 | 7.86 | 7.97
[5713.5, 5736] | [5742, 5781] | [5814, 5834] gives 0.4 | 8.4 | 7.74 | 8.16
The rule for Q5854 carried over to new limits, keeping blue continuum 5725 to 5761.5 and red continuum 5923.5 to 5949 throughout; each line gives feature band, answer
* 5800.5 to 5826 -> 0.5 angstrom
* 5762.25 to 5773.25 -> 0.1 angstrom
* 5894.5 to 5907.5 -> 1.6 angstrom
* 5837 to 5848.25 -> -0.3 angstrom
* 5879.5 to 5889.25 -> 1.3 angstrom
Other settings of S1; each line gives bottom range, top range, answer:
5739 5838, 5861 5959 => 0.94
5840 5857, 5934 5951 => 0.96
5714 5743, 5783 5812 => 0.97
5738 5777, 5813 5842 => 0.96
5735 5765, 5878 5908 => 0.87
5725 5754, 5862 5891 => 0.90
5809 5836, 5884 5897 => 0.82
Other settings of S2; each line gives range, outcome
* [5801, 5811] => 8.16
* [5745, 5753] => 7.93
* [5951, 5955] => 7.8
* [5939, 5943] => 7.76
